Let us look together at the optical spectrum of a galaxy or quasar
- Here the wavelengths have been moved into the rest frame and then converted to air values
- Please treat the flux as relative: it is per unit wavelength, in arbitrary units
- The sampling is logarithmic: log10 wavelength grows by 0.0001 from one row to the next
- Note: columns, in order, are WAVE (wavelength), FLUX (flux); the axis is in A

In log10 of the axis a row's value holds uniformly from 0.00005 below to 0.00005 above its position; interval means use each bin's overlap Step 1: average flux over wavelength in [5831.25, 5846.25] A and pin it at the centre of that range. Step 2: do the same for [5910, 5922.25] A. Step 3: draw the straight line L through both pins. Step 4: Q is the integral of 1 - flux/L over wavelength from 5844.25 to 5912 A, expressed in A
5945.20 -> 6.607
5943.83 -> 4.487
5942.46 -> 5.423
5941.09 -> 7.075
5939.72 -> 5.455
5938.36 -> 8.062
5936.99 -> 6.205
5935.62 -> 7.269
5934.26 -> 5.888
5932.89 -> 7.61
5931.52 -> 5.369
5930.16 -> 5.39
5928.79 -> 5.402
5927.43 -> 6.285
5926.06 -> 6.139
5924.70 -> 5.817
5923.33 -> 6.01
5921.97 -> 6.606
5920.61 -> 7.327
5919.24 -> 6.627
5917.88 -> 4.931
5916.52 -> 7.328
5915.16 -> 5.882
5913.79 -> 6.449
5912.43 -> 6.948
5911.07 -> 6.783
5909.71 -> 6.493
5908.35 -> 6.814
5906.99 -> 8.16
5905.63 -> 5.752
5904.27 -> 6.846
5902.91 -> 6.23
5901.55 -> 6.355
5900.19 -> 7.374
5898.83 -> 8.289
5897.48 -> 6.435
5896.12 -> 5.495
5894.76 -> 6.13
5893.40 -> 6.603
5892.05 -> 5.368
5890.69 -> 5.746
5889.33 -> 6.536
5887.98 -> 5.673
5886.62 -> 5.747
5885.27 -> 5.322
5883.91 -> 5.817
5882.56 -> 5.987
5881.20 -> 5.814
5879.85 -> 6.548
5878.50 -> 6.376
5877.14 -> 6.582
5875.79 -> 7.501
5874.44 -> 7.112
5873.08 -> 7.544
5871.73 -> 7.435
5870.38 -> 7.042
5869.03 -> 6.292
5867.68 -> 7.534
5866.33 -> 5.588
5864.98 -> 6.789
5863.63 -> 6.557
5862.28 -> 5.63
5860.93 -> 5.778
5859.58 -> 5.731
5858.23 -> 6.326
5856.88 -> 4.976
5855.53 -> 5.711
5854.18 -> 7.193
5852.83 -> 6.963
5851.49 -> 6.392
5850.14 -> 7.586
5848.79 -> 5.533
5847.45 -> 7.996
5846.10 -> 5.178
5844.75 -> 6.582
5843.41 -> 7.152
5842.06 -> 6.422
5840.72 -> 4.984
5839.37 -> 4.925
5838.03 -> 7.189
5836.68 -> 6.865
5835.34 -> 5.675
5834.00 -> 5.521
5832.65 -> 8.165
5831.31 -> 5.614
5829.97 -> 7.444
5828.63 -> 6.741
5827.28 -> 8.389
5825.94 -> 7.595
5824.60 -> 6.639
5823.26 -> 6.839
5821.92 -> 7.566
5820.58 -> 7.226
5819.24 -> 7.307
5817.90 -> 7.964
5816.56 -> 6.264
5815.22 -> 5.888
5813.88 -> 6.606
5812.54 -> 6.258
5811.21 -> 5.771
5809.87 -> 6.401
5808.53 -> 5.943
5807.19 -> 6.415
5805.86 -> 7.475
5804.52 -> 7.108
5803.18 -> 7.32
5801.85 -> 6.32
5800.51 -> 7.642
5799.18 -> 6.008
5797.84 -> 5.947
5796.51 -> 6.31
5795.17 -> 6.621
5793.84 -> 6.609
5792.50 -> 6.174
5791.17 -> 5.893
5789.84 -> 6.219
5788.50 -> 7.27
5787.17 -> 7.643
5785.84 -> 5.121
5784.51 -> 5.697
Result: -0.5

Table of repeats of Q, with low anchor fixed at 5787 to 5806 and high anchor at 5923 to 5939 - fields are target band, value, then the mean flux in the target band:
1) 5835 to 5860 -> 0.84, 6.3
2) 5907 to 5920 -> -0.47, 6.56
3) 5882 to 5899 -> 0.99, 6.03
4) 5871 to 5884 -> -0.56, 6.71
